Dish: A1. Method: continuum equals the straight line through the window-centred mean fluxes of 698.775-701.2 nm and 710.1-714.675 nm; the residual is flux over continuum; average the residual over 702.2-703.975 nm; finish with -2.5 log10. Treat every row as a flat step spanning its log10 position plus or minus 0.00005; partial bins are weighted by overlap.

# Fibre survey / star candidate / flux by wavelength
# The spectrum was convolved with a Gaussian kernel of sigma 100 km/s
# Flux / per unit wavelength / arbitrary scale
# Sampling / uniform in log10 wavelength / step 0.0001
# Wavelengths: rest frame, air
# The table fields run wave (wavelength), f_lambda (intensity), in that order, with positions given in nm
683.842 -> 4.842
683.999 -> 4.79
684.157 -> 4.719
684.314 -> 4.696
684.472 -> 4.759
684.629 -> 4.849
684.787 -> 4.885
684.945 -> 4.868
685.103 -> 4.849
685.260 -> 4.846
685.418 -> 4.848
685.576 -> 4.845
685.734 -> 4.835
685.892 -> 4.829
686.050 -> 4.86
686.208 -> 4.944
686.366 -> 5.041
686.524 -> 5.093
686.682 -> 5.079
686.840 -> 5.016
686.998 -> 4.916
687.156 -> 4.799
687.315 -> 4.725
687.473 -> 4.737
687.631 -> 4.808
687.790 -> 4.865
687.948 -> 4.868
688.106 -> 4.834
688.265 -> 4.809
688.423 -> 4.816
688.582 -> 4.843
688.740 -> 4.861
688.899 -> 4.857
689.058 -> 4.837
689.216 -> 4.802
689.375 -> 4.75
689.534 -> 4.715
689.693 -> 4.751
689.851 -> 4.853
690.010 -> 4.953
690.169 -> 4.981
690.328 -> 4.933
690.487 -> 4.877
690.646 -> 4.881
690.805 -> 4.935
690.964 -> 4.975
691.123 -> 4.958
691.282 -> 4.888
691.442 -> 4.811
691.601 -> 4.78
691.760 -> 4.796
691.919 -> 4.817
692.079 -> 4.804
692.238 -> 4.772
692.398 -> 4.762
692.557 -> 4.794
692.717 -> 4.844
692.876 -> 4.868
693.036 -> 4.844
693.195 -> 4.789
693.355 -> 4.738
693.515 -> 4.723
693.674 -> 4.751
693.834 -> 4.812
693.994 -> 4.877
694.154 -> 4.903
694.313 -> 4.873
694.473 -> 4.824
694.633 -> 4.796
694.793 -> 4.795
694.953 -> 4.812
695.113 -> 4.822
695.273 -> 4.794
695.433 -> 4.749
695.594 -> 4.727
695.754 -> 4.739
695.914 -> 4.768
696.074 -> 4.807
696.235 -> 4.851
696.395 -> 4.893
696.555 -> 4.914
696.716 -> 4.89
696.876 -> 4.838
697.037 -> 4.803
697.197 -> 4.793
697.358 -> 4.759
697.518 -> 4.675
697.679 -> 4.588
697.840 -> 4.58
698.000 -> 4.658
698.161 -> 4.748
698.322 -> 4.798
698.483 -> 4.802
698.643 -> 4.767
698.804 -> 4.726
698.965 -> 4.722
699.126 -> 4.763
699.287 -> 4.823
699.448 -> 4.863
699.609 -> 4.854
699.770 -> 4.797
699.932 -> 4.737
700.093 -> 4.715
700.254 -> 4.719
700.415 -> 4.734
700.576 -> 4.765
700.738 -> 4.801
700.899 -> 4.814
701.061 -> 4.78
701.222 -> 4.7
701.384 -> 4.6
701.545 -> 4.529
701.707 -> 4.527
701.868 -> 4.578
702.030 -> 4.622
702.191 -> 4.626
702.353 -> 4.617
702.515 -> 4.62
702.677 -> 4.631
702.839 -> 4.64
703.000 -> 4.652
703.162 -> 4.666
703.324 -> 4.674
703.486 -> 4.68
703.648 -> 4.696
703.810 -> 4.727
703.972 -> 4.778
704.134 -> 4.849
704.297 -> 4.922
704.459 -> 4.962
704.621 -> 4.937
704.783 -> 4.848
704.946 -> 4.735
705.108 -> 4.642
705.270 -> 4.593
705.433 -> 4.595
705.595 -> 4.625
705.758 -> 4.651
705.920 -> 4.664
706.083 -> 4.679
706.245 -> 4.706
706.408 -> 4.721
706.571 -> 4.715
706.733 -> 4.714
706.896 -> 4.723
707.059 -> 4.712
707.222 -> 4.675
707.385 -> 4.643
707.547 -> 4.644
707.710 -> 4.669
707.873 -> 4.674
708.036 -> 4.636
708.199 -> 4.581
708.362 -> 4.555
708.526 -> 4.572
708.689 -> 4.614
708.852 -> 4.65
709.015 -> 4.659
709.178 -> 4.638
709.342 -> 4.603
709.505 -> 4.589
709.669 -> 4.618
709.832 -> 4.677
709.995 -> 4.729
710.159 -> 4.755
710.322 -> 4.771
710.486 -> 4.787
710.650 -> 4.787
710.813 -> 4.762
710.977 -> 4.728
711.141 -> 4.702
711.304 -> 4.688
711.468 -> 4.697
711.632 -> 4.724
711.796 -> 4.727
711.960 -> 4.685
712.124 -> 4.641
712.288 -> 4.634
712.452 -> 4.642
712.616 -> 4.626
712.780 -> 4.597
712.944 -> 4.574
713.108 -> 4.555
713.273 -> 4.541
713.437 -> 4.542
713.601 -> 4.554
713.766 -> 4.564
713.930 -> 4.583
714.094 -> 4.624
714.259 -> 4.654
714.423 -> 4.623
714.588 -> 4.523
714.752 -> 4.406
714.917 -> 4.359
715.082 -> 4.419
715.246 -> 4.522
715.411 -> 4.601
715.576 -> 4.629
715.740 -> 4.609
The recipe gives 0.018 mag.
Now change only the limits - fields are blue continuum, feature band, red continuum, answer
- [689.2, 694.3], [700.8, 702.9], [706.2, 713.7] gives 0.02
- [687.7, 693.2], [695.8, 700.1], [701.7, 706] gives 0.00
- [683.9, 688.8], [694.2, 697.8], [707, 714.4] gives 0.00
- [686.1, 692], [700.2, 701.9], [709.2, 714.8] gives 0.01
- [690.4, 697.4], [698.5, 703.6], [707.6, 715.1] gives 0.01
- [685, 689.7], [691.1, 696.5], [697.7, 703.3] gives -0.01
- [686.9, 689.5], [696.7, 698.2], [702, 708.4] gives 0.01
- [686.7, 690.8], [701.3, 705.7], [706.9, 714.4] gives 0.01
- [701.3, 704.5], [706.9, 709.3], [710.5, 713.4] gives 0.01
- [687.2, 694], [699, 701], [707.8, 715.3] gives -0.01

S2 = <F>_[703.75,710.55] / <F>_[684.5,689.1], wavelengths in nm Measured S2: 1.0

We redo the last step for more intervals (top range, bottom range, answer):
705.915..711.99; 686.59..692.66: 0.97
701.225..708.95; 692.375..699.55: 0.98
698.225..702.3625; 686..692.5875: 0.97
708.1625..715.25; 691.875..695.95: 0.96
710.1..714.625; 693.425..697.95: 0.97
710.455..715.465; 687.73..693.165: 0.95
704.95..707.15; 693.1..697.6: 0.97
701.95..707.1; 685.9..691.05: 0.97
